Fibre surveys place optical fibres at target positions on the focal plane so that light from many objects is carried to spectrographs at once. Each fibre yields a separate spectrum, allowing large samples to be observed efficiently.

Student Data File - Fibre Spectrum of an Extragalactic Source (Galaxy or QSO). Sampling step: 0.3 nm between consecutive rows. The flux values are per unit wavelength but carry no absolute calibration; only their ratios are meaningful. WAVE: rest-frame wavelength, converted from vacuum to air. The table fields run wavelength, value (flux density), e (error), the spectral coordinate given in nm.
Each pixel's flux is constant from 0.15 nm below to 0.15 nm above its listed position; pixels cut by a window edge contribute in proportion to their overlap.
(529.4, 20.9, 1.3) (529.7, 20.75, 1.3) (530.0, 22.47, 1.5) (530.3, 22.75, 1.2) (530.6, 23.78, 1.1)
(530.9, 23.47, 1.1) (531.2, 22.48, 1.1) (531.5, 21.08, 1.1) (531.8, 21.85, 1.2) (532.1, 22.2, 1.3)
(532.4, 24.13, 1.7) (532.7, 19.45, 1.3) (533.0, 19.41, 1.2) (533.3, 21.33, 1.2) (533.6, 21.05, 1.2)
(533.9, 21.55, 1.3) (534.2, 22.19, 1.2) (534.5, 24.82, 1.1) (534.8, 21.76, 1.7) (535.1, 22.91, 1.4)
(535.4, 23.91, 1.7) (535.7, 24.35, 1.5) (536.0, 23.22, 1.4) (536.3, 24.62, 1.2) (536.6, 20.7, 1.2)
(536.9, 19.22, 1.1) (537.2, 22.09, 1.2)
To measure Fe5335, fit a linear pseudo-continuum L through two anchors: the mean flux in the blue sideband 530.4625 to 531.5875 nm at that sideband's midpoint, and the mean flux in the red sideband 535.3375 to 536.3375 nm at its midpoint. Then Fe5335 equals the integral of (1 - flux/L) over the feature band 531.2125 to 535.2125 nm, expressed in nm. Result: 0.254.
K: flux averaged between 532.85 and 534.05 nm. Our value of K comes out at 20.8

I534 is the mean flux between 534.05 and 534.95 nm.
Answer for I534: 22.9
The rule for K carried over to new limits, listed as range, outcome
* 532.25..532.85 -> 21.8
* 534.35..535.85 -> 23.6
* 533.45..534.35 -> 21.6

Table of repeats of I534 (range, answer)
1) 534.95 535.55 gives 23.4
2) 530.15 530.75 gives 23.3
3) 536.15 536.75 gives 22.7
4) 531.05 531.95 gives 21.8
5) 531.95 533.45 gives 21.3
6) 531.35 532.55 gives 22.3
